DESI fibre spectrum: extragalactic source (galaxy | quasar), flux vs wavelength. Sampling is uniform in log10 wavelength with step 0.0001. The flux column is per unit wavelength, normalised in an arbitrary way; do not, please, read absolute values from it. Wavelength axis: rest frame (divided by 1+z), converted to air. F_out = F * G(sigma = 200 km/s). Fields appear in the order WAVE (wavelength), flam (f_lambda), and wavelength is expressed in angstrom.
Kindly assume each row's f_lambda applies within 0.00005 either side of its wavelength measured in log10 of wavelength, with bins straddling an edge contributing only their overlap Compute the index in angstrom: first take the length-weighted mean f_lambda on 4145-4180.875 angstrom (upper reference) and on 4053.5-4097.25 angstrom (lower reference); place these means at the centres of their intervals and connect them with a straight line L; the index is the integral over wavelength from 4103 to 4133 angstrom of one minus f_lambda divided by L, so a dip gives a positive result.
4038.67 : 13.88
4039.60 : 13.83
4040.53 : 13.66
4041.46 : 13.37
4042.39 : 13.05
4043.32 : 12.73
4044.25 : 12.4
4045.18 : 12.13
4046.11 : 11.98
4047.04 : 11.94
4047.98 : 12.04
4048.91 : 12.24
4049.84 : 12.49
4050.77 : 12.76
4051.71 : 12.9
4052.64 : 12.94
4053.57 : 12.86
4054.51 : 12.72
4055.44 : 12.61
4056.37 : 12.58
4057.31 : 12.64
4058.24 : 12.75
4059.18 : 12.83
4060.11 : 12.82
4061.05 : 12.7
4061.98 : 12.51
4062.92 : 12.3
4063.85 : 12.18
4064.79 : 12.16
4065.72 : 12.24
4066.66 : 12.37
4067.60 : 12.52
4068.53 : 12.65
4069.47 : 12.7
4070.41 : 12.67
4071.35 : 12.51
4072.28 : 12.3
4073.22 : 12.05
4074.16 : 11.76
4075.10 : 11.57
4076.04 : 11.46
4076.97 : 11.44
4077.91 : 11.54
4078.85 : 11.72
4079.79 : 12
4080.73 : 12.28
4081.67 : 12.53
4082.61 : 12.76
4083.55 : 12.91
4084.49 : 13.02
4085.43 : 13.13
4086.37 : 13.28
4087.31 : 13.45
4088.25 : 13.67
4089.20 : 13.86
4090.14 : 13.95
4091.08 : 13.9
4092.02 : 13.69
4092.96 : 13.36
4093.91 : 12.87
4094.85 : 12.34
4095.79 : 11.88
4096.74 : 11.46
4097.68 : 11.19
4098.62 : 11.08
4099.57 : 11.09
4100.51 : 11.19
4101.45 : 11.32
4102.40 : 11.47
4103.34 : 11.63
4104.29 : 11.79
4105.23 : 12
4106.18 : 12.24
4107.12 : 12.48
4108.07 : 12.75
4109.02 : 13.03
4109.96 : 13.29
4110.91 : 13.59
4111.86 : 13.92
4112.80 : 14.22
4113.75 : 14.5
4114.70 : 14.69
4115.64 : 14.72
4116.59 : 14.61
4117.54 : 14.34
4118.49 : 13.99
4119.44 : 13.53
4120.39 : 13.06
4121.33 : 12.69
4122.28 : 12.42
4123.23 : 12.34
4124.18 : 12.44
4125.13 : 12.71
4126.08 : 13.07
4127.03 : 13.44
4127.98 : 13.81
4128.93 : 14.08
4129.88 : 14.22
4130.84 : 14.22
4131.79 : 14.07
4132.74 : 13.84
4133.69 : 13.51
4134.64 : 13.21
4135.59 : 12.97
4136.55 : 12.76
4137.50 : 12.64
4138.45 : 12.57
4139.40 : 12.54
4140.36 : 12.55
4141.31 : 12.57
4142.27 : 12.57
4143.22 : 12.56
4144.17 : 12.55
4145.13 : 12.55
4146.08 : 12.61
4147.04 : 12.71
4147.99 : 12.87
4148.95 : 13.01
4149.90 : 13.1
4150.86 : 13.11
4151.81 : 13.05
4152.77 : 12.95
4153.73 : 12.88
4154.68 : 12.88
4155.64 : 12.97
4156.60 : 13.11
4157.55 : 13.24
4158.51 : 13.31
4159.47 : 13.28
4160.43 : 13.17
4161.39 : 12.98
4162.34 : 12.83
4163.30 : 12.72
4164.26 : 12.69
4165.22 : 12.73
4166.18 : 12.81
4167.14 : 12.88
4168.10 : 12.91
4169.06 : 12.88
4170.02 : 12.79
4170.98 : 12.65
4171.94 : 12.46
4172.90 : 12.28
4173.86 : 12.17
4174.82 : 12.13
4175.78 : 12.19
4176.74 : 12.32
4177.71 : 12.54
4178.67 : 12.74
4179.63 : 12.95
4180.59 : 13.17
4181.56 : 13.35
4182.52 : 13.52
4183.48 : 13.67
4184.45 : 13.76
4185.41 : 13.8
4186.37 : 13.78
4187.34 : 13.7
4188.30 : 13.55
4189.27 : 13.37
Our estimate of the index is -1.6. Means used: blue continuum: 12.6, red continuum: 12.8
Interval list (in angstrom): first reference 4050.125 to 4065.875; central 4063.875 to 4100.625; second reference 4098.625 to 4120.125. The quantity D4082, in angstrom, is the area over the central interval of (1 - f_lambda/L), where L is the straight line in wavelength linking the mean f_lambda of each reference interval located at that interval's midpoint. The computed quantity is 1.0 angstrom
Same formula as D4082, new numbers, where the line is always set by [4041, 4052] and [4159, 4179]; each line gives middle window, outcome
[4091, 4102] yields 0.5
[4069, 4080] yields 0.5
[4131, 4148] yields -0.4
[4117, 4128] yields -0.5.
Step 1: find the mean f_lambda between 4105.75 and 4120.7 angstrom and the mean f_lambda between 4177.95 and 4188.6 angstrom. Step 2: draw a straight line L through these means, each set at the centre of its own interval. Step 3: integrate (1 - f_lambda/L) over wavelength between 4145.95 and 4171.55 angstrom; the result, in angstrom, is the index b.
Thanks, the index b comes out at 1.1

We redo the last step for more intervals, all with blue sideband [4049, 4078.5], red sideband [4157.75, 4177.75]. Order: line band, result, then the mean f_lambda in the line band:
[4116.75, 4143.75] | -1.3 angstrom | 13.2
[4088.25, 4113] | 0.0 angstrom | 12.5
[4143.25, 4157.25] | -0.2 angstrom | 12.9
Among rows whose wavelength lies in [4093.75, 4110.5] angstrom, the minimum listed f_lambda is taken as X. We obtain 11.08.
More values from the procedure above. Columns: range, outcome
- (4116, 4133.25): 12.34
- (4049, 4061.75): 12.49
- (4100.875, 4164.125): 11.32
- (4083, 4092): 12.91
